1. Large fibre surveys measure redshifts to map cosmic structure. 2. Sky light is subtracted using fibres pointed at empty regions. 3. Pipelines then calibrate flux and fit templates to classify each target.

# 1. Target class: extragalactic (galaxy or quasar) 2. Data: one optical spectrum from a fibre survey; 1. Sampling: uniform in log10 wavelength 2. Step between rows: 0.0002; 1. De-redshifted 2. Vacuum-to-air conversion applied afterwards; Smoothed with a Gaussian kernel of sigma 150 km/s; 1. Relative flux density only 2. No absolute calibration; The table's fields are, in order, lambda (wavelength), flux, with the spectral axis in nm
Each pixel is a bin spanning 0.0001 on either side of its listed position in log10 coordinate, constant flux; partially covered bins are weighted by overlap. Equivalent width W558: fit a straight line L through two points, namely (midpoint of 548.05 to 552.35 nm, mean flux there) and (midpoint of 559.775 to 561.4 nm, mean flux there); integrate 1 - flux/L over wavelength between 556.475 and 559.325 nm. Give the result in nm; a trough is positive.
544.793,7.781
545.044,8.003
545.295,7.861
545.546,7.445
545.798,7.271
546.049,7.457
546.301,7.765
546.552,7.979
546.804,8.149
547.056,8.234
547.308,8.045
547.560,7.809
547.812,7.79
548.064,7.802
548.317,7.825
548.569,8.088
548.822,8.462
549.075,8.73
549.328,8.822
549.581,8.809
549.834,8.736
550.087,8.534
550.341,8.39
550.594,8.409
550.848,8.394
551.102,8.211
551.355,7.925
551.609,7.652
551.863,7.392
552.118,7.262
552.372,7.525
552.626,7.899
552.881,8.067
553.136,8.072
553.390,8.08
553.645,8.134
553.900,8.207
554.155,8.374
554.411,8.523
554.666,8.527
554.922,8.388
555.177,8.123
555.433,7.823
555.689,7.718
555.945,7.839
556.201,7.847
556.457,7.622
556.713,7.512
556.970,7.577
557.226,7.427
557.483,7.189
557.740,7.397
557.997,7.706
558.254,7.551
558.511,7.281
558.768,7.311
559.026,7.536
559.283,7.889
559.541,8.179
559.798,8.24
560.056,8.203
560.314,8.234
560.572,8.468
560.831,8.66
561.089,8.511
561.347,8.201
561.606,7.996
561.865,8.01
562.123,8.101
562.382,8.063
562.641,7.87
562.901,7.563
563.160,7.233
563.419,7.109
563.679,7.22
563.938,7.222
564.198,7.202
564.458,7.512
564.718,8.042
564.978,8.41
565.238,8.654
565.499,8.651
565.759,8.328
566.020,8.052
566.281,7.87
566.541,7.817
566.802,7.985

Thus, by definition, 0.29 nm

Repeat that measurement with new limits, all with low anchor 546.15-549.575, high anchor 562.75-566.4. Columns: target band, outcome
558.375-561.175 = -0.05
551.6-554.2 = 0.05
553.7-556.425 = -0.04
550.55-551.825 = 0.00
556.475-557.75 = 0.08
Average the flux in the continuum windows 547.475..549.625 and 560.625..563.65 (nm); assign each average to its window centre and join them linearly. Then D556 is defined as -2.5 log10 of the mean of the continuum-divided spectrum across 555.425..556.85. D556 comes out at 0.05 mag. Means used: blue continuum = 8.22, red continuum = 7.93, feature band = 7.72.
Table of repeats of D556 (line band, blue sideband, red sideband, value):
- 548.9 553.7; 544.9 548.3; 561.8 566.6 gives -0.05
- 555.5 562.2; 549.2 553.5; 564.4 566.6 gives 0.04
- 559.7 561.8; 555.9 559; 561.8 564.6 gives -0.11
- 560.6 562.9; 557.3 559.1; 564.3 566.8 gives -0.05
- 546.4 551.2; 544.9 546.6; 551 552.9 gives -0.08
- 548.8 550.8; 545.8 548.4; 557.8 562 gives -0.10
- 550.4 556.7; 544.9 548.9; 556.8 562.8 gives -0.02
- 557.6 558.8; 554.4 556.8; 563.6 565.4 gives 0.07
